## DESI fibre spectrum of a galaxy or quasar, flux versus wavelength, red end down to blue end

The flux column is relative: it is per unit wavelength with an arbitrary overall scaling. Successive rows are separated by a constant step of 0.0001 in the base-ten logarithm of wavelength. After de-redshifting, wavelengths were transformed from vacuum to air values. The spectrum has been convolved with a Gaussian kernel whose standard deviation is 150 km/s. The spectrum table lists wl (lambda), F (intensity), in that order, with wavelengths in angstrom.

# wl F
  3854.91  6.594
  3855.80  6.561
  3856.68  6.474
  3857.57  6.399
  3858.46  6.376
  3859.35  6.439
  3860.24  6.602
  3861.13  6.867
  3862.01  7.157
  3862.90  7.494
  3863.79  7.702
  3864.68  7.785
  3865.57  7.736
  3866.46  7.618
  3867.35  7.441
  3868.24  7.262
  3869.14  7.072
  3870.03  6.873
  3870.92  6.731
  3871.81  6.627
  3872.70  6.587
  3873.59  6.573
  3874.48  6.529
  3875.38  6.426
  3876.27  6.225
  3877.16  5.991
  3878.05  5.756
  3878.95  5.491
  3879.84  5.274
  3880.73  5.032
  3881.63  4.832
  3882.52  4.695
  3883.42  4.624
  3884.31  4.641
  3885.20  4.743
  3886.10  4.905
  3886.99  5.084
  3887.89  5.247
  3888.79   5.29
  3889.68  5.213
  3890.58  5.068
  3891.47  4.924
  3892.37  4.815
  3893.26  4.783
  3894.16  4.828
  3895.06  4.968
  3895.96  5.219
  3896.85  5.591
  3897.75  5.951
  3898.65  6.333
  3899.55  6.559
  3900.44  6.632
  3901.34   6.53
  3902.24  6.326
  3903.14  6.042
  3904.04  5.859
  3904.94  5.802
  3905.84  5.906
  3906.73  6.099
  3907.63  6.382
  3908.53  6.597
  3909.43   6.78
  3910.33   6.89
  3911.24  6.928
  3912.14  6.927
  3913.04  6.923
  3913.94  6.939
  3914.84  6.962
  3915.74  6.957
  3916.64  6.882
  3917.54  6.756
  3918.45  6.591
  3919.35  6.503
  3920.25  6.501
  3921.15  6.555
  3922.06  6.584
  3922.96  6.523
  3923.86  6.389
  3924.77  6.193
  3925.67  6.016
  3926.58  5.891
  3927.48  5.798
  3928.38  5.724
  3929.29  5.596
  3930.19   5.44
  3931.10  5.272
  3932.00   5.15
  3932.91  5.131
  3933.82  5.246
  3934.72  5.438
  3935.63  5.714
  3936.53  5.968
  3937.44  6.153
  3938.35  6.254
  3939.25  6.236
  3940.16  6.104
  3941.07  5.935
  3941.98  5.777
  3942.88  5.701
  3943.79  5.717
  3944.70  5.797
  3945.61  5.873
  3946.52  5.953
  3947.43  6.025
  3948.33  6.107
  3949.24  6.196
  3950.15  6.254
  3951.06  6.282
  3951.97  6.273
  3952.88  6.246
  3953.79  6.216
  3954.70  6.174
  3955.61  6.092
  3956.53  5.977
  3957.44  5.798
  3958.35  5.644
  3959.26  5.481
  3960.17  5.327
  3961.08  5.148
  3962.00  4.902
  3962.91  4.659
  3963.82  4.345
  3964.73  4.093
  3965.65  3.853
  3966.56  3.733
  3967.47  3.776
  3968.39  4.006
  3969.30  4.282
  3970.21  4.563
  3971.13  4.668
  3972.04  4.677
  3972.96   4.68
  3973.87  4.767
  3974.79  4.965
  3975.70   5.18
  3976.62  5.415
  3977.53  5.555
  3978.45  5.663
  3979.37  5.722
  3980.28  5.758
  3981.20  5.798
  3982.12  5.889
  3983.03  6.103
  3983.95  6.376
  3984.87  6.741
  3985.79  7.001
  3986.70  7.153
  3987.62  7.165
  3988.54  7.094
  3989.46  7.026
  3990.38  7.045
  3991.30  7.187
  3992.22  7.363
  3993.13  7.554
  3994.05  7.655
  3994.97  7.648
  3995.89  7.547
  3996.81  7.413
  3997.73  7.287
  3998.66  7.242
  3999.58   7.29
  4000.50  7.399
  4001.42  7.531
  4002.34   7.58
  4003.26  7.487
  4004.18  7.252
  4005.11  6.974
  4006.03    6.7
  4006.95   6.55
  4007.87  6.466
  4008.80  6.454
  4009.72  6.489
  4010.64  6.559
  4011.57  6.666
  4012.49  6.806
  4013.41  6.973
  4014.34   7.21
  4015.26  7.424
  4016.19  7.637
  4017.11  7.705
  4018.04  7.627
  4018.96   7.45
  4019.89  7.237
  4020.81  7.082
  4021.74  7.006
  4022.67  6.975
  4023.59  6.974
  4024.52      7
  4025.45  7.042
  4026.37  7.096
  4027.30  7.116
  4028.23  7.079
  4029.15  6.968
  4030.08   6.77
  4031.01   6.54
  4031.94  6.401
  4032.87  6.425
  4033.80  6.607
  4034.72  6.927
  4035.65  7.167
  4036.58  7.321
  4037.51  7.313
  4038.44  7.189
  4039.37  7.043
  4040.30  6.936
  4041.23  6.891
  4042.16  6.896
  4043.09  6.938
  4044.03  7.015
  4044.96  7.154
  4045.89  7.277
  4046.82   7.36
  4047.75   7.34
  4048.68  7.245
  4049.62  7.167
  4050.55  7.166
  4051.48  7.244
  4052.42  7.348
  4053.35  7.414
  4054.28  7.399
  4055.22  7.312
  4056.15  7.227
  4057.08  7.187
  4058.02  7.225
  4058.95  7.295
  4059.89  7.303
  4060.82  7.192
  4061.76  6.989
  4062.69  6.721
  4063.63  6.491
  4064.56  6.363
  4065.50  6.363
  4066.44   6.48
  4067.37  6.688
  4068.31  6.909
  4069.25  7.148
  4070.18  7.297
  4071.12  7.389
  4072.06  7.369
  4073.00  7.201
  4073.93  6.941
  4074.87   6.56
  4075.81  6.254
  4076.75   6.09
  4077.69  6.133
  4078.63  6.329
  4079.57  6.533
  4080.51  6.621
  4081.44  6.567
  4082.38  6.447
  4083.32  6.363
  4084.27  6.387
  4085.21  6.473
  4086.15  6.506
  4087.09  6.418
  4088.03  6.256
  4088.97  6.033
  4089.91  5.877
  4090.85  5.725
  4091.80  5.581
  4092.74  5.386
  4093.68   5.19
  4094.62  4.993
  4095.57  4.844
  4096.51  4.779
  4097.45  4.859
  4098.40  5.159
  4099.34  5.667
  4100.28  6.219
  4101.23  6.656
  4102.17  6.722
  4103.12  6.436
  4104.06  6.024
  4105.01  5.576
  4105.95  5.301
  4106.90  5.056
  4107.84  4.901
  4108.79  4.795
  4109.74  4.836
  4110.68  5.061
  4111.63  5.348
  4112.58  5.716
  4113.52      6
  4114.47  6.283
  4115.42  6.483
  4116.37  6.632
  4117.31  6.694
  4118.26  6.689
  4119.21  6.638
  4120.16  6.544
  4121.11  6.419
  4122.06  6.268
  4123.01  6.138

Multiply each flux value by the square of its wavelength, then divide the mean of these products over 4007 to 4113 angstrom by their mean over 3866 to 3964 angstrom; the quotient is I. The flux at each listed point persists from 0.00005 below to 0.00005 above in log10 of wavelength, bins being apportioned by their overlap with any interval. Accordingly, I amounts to 1.2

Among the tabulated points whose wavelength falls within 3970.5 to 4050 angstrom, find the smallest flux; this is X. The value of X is 4.668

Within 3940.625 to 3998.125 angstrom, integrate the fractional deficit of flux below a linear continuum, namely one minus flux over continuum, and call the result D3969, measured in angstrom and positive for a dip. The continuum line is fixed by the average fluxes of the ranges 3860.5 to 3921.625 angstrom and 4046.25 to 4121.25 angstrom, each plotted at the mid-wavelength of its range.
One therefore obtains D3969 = 3.8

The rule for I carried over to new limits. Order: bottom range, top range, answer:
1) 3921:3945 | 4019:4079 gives 1.26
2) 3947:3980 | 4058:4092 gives 1.33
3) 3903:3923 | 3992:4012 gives 1.14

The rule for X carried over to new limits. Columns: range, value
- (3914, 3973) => 3.733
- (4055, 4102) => 4.779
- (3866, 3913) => 4.624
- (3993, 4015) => 6.454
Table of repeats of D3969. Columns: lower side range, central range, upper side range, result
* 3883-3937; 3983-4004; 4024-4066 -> -2.01 angstrom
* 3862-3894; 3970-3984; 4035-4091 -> 2.40 angstrom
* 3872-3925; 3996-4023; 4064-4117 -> -4.93 angstrom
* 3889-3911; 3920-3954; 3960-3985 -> -3.39 angstrom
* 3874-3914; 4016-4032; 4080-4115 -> -3.76 angstrom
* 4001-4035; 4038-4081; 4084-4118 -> -4.03 angstrom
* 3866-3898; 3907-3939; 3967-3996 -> -2.39 angstrom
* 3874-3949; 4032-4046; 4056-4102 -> -1.62 angstrom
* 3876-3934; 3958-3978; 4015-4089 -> 5.09 angstrom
